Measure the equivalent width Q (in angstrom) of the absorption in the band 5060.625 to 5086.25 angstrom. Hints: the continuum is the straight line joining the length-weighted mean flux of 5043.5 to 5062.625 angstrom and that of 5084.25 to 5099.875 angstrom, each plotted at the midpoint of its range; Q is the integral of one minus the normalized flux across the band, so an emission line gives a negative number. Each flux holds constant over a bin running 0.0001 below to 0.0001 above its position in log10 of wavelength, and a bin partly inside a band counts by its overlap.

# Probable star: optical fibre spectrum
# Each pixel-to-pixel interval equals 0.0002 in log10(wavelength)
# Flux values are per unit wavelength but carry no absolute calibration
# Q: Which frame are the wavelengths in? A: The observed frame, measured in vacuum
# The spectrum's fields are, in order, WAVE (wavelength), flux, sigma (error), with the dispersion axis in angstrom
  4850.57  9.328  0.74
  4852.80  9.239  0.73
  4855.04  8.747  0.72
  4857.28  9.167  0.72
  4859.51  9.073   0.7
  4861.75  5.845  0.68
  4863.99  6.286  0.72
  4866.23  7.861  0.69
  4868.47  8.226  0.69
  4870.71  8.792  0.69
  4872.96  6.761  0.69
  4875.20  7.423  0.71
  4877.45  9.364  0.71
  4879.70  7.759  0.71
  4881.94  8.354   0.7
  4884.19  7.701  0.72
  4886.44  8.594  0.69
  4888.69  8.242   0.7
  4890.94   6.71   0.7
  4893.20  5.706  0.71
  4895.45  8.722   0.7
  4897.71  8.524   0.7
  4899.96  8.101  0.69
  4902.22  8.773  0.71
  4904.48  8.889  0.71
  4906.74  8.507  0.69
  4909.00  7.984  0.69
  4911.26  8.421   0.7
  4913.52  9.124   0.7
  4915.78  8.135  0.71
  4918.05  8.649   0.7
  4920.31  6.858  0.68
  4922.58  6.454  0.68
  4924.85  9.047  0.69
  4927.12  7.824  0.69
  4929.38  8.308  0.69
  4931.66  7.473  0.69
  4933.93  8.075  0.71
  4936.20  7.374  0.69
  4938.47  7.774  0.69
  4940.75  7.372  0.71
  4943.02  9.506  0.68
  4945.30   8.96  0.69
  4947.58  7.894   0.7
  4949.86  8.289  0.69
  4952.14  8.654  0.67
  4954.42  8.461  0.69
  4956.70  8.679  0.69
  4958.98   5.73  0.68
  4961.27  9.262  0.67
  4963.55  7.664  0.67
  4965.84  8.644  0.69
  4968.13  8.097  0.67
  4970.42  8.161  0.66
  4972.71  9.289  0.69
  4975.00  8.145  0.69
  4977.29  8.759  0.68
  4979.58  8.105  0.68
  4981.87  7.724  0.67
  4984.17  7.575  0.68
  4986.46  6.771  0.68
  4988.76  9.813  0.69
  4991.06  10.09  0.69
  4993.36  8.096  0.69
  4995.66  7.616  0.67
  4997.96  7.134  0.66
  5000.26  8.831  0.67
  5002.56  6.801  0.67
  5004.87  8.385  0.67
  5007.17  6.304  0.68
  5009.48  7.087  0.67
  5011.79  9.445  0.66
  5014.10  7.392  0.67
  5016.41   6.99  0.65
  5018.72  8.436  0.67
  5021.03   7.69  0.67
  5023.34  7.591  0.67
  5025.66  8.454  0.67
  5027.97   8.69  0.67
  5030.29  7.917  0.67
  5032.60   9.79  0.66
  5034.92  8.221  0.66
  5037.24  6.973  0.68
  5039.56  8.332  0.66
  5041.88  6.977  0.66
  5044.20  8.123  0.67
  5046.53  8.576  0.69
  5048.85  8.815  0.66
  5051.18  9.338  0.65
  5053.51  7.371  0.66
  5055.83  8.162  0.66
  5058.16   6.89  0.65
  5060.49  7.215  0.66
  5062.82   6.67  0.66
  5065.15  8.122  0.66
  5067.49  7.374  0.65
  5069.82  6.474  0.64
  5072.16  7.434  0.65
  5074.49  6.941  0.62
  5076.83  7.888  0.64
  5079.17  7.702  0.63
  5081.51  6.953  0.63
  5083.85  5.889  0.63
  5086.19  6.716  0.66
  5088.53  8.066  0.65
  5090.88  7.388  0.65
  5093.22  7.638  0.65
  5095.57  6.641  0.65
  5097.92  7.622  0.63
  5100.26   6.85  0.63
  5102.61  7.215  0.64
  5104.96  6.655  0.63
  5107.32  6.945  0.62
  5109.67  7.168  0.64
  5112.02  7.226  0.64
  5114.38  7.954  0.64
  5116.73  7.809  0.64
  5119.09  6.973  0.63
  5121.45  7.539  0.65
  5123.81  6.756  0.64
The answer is 1.6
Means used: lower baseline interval 7.99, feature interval 7.13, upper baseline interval 7.25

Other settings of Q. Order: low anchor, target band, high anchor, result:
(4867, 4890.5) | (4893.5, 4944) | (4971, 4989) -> -0.1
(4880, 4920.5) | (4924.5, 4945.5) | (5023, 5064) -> 0.0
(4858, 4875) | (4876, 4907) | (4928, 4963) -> -1.5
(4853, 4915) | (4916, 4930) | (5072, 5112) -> 0.1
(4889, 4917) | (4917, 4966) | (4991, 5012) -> -0.2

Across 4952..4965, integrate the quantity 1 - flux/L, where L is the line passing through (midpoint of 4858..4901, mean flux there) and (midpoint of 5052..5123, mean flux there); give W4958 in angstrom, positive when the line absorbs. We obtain -0.8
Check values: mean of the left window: 7.81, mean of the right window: 7.26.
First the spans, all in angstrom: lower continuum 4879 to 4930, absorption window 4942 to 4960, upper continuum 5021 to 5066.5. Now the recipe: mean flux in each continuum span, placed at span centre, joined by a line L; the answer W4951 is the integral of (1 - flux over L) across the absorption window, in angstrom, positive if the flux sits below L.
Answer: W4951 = -0.5 angstrom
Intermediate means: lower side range 8.06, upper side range 8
